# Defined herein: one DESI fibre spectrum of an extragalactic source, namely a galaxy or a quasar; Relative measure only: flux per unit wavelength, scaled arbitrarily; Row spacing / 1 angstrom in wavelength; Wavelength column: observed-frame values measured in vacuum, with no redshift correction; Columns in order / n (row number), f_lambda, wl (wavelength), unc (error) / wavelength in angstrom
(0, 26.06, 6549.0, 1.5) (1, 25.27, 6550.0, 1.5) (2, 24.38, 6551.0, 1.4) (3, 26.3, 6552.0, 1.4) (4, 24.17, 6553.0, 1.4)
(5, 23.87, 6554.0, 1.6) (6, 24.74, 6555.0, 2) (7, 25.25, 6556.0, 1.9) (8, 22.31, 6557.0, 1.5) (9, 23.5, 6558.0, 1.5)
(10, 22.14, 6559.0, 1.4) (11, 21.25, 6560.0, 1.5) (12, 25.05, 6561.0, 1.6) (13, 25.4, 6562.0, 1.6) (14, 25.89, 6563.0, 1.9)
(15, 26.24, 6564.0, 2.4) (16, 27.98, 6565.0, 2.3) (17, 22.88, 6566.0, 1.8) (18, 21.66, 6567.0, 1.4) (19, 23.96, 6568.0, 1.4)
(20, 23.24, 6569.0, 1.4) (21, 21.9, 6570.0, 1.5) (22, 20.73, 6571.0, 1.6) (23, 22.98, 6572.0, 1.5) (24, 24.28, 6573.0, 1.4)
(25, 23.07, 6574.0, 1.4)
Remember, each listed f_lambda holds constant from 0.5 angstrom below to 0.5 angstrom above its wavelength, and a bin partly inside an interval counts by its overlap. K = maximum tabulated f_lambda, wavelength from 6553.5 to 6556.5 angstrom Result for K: 25.25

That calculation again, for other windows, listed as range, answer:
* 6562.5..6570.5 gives 27.98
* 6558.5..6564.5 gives 26.24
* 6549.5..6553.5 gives 26.3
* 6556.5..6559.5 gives 23.5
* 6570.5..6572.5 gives 22.98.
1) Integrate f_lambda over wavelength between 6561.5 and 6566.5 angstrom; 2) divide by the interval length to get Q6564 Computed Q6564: 25.7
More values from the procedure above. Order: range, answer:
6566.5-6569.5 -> 23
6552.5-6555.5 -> 24.3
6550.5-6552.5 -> 25.3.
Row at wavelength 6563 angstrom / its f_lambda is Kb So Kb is 25.89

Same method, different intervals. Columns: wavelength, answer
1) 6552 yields 26.3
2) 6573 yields 24.28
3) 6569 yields 23.24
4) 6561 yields 25.05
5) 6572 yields 22.98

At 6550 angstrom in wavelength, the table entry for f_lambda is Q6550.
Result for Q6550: 25.27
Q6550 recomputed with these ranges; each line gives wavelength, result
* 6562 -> 25.4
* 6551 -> 24.38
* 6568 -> 23.96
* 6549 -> 26.06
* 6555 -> 24.74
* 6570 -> 21.9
